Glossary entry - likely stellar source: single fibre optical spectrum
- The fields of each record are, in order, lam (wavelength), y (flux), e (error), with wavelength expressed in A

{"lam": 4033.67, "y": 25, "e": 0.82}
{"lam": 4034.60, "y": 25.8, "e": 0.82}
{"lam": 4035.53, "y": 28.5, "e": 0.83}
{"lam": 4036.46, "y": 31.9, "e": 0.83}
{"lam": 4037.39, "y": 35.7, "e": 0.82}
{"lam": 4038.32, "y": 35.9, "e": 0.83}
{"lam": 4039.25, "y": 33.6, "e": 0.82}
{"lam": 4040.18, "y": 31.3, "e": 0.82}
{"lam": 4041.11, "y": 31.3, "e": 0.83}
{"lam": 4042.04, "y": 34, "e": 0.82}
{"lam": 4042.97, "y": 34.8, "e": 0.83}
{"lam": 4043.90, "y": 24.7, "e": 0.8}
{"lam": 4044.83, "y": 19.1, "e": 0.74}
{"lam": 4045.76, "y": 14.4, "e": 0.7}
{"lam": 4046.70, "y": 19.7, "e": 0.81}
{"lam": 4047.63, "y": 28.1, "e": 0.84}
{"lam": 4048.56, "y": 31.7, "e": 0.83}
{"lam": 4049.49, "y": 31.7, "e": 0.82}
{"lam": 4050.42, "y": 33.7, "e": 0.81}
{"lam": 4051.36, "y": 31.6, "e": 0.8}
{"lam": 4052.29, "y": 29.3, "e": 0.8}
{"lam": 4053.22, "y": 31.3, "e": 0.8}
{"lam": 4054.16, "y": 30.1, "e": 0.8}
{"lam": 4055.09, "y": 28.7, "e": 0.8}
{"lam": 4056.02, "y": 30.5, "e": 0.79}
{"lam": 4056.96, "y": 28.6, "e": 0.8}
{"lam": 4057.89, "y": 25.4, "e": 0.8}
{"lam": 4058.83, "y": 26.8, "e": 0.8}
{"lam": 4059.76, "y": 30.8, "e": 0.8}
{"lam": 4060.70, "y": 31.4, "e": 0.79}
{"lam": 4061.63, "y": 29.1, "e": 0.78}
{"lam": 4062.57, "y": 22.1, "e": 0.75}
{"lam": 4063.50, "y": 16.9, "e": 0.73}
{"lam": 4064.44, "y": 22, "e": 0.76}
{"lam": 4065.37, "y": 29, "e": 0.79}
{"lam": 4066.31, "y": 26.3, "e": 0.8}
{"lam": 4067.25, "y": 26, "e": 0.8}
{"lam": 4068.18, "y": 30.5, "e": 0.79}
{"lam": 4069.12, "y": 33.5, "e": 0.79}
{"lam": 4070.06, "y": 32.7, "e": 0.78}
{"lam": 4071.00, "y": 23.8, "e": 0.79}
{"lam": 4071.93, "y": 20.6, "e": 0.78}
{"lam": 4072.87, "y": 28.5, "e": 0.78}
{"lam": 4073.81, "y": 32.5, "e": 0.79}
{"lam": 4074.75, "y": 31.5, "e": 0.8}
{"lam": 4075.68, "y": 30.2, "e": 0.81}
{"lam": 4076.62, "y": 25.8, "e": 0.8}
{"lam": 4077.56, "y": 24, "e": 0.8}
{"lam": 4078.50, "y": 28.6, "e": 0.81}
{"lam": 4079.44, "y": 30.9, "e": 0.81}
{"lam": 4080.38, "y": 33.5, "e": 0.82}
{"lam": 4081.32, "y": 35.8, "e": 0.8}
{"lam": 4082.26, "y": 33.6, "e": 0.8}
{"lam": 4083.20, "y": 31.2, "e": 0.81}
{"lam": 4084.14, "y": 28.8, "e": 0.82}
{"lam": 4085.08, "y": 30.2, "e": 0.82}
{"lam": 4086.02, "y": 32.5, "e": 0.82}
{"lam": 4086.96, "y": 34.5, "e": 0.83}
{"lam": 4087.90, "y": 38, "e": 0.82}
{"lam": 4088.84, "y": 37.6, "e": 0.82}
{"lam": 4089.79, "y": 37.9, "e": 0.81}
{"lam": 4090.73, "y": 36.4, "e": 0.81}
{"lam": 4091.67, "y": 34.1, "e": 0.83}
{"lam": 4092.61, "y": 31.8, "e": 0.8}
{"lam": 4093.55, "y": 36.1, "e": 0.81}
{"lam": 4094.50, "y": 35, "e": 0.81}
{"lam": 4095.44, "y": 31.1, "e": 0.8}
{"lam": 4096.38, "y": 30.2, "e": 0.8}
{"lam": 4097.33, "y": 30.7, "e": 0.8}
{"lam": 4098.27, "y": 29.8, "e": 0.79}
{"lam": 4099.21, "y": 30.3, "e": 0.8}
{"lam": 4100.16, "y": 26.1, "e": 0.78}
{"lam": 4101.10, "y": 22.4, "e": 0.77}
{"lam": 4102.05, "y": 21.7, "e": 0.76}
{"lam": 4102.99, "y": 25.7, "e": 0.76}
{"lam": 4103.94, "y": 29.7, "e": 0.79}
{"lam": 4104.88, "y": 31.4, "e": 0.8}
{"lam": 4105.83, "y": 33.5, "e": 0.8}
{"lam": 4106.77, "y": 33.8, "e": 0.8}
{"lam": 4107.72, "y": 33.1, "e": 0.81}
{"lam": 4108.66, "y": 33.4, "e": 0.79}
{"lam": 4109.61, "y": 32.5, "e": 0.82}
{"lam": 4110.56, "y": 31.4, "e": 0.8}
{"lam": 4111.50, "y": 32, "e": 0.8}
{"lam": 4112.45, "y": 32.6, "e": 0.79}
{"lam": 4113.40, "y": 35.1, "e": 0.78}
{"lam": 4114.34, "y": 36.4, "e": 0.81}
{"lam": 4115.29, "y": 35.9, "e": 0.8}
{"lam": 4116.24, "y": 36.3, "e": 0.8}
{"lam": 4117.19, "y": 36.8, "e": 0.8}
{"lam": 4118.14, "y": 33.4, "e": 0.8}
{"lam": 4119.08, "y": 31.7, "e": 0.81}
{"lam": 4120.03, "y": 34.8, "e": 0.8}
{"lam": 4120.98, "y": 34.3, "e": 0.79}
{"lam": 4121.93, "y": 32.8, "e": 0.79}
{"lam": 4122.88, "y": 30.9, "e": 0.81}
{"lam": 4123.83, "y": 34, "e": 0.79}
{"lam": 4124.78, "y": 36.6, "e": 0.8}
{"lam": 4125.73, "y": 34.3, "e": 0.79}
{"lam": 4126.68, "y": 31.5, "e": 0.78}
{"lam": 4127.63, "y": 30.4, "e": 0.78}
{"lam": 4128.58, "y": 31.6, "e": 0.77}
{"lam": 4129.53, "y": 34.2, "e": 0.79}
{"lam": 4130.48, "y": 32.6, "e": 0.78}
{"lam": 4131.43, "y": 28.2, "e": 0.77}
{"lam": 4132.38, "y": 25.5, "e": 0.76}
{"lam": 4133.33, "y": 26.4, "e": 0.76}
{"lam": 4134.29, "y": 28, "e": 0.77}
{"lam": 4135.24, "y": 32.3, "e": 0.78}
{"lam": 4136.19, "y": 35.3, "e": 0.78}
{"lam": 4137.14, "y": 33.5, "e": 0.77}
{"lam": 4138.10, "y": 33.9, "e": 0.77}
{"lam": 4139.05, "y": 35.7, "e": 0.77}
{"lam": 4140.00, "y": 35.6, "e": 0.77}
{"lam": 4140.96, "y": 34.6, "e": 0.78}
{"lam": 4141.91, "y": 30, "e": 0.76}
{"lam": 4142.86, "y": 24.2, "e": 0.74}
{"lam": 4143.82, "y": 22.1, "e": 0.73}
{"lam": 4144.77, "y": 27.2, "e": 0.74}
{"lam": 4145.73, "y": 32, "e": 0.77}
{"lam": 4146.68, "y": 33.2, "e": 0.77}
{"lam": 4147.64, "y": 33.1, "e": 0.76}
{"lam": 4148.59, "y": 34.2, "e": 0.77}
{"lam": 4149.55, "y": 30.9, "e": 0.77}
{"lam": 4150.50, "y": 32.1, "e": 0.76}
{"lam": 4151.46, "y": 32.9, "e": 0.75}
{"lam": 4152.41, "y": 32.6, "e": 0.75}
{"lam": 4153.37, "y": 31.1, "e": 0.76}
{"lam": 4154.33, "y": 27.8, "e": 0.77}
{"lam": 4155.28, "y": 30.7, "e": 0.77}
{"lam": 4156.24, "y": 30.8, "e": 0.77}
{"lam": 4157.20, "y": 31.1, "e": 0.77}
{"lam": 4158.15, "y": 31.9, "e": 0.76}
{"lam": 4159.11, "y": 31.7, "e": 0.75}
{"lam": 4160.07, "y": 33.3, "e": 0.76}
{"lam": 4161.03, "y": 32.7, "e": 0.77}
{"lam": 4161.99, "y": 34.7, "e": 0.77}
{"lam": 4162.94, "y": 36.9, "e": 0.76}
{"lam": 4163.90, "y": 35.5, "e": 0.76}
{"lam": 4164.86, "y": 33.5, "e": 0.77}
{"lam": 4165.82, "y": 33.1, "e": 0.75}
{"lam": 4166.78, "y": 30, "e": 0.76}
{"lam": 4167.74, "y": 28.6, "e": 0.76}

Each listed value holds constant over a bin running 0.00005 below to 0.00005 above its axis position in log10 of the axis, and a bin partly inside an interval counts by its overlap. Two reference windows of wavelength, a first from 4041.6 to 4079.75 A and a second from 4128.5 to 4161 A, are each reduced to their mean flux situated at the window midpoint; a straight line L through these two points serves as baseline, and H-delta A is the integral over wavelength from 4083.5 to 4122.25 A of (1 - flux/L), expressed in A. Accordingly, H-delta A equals -3.9 A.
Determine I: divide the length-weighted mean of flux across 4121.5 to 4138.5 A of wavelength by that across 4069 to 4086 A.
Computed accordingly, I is 1.1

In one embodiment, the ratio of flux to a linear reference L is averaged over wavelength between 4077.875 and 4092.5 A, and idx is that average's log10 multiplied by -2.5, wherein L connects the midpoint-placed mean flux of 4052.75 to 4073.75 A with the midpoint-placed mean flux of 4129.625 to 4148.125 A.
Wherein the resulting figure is -0.17 mag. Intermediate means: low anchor 27.6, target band 33.4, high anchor 30.8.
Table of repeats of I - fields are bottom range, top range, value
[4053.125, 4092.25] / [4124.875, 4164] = 1.06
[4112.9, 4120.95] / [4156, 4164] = 0.95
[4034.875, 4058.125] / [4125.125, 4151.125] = 1.06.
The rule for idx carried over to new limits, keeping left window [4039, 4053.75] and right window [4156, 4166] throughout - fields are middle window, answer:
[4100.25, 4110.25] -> 0.05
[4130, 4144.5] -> 0.06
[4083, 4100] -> -0.09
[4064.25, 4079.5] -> 0.06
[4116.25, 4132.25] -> -0.04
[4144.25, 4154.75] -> 0.04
